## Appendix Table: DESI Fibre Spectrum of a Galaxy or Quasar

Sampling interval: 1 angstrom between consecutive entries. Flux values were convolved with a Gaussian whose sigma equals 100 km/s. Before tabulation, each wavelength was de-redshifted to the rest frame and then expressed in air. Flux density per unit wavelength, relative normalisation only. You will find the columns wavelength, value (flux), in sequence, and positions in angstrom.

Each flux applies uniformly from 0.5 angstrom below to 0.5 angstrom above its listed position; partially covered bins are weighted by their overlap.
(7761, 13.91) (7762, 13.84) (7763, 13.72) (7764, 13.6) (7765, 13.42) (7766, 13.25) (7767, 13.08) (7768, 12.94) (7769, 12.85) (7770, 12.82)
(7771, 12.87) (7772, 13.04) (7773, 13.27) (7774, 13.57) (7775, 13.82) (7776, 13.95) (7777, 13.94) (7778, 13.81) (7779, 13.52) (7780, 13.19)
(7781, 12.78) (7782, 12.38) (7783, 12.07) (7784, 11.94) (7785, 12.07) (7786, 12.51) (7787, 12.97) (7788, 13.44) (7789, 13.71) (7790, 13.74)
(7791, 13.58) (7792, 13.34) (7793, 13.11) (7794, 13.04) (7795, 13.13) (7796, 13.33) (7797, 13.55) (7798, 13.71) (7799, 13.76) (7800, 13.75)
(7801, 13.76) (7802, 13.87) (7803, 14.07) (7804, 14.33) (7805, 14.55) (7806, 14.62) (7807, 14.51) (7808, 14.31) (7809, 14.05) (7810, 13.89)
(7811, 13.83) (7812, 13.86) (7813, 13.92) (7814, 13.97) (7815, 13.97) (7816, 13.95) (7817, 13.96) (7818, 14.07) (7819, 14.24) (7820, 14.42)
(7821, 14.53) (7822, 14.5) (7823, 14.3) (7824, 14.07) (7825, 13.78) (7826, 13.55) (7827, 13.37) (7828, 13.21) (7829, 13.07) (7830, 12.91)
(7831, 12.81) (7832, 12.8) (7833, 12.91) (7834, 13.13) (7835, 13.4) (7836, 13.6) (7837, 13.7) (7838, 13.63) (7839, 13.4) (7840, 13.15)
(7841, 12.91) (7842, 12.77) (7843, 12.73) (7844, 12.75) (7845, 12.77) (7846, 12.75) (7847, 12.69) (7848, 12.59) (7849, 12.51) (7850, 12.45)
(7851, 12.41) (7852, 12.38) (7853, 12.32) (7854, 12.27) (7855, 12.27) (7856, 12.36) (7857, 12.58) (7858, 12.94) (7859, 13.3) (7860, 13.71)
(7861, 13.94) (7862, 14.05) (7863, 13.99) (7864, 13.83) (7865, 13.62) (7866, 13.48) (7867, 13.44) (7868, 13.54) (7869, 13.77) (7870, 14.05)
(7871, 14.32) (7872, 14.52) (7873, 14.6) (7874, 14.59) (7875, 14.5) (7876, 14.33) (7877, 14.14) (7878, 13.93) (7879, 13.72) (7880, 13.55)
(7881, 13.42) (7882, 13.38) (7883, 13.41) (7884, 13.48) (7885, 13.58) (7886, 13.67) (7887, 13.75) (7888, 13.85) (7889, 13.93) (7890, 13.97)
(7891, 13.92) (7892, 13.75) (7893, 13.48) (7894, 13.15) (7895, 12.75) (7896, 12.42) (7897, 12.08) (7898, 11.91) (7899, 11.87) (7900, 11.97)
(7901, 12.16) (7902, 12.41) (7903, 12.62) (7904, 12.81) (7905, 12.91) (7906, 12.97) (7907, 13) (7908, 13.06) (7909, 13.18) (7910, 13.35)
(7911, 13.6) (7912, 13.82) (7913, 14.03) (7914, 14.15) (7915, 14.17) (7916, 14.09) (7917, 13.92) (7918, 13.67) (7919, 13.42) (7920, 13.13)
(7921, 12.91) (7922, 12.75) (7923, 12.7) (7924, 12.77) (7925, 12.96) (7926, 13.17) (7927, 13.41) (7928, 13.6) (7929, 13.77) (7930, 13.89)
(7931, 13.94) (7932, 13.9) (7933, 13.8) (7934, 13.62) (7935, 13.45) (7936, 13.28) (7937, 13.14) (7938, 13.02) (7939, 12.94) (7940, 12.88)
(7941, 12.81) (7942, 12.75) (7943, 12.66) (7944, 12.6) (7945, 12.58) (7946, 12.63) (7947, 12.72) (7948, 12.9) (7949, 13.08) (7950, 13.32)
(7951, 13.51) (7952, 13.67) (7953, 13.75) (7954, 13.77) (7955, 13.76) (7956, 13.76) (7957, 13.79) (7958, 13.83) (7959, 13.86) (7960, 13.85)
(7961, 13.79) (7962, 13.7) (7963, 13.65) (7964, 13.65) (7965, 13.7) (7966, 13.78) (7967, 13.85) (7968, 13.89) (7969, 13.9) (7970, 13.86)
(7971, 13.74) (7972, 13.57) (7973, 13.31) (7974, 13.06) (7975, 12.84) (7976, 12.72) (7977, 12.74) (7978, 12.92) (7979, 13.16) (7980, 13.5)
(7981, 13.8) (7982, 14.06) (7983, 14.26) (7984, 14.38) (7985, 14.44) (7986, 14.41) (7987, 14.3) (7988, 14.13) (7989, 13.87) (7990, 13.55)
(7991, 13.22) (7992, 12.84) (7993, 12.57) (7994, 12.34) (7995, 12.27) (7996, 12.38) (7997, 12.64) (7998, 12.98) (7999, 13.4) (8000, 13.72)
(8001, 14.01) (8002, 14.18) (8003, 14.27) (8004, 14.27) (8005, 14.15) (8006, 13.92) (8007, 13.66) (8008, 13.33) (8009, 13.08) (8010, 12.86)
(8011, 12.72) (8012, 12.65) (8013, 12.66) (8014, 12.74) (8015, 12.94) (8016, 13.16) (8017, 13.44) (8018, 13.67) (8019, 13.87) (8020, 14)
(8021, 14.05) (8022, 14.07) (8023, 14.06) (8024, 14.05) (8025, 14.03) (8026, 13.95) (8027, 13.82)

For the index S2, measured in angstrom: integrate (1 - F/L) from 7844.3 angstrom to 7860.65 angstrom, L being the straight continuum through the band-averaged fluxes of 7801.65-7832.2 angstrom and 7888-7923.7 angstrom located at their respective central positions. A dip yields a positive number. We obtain 1.15 angstrom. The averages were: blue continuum 13.9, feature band 12.7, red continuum 13.2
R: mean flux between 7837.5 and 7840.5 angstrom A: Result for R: 13.4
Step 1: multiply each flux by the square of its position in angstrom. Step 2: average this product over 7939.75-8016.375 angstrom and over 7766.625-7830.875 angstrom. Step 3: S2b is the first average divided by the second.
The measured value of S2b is 1.0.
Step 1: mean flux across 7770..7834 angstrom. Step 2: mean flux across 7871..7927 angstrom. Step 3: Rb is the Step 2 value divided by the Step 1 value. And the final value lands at 0.99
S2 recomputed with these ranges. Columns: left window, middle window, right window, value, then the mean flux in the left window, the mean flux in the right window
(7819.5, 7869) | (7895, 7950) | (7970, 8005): 1.09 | 13.2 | 13.5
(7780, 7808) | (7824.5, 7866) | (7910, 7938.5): 1.18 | 13.4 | 13.5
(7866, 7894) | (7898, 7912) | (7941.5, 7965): 0.94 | 13.9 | 13.4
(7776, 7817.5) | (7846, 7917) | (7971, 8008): 1.09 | 13.6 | 13.5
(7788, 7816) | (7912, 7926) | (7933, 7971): 0.06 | 13.8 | 13.4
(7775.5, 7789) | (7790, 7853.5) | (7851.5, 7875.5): -1.22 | 13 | 13.5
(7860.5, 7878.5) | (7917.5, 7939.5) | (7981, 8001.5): 0.71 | 14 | 13.5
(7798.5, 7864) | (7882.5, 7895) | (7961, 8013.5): -0.14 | 13.5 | 13.5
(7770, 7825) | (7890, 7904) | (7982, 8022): 0.88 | 13.6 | 13.5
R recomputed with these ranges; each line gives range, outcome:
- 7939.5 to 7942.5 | 12.8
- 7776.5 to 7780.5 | 13.6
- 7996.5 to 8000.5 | 13.2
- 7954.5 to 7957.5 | 13.8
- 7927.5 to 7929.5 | 13.7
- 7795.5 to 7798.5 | 13.5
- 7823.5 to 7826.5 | 13.8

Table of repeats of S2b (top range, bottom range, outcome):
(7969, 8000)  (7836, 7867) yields 1.06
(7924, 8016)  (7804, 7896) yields 1.02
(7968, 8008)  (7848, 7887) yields 1.03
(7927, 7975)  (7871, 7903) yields 1.02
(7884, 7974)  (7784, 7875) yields 1.01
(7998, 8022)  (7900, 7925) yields 1.05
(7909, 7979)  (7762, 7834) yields 1.03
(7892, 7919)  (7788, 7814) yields 0.97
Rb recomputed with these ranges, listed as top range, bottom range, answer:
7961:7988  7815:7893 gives 1.01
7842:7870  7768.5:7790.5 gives 0.99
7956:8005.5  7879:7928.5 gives 1.03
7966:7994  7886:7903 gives 1.05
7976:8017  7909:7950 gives 1.01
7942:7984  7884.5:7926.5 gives 1.02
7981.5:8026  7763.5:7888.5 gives 1.01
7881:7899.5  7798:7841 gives 0.96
